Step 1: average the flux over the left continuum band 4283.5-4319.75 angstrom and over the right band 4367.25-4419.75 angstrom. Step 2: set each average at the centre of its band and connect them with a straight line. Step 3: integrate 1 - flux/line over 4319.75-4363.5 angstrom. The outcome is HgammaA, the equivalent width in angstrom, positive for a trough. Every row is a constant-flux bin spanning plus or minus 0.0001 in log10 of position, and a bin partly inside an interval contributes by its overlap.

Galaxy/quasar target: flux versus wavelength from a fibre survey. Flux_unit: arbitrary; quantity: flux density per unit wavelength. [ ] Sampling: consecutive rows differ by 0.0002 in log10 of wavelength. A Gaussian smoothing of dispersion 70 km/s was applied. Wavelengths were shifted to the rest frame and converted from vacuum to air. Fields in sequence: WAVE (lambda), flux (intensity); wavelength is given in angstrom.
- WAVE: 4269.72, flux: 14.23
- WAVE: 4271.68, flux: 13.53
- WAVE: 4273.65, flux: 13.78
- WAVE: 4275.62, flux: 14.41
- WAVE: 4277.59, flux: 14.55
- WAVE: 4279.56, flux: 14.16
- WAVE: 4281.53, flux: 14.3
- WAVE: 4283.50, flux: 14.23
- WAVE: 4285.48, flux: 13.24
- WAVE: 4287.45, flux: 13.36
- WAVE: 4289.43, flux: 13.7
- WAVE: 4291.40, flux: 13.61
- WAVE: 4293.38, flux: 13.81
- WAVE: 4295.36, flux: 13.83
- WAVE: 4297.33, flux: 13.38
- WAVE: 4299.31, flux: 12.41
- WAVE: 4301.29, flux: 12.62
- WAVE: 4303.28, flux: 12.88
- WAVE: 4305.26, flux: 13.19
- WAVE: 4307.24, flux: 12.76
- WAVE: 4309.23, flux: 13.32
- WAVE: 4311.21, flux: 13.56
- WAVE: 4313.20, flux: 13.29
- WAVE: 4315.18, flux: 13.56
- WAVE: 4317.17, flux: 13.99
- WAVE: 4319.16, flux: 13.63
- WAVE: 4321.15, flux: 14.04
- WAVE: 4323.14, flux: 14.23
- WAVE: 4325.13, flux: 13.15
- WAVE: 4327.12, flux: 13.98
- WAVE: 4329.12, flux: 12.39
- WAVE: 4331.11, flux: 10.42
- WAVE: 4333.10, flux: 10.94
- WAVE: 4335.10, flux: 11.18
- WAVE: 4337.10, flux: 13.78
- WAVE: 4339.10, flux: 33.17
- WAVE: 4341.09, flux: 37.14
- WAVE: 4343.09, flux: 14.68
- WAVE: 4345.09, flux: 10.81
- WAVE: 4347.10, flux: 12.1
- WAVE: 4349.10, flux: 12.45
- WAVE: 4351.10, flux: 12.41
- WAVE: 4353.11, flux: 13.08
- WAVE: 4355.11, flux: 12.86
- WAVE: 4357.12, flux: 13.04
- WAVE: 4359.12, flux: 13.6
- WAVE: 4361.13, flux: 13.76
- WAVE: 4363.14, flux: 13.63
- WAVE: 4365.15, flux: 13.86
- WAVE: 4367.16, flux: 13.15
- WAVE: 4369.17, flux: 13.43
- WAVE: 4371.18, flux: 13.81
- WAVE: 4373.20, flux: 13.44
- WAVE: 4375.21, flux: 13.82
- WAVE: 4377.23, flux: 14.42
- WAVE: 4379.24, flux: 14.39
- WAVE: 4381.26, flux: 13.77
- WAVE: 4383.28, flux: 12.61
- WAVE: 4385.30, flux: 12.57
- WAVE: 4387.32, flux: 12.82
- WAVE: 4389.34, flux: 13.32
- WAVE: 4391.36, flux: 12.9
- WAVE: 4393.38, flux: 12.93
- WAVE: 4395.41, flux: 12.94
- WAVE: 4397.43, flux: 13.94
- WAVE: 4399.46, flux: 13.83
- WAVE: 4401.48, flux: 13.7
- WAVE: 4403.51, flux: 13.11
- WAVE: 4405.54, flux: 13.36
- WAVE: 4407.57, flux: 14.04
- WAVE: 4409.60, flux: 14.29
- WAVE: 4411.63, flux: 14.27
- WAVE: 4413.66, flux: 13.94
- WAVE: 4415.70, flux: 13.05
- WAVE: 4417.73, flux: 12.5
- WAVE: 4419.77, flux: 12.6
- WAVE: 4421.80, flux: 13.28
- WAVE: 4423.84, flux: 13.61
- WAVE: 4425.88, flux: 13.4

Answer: -4.8 angstrom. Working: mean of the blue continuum 13.4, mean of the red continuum 13.5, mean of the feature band 14.9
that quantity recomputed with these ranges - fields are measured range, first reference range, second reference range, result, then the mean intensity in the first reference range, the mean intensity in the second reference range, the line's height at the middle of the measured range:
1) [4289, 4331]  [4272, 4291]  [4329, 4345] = 6.8 angstrom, 13.9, 17.9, 16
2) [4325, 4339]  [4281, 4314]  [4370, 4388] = -0.1 angstrom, 13.4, 13.5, 13.4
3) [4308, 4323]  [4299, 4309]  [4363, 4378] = -0.8 angstrom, 12.8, 13.7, 13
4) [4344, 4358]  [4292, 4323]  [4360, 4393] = 1.1 angstrom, 13.4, 13.5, 13.4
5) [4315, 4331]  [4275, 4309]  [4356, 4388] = 0.1 angstrom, 13.5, 13.5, 13.5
